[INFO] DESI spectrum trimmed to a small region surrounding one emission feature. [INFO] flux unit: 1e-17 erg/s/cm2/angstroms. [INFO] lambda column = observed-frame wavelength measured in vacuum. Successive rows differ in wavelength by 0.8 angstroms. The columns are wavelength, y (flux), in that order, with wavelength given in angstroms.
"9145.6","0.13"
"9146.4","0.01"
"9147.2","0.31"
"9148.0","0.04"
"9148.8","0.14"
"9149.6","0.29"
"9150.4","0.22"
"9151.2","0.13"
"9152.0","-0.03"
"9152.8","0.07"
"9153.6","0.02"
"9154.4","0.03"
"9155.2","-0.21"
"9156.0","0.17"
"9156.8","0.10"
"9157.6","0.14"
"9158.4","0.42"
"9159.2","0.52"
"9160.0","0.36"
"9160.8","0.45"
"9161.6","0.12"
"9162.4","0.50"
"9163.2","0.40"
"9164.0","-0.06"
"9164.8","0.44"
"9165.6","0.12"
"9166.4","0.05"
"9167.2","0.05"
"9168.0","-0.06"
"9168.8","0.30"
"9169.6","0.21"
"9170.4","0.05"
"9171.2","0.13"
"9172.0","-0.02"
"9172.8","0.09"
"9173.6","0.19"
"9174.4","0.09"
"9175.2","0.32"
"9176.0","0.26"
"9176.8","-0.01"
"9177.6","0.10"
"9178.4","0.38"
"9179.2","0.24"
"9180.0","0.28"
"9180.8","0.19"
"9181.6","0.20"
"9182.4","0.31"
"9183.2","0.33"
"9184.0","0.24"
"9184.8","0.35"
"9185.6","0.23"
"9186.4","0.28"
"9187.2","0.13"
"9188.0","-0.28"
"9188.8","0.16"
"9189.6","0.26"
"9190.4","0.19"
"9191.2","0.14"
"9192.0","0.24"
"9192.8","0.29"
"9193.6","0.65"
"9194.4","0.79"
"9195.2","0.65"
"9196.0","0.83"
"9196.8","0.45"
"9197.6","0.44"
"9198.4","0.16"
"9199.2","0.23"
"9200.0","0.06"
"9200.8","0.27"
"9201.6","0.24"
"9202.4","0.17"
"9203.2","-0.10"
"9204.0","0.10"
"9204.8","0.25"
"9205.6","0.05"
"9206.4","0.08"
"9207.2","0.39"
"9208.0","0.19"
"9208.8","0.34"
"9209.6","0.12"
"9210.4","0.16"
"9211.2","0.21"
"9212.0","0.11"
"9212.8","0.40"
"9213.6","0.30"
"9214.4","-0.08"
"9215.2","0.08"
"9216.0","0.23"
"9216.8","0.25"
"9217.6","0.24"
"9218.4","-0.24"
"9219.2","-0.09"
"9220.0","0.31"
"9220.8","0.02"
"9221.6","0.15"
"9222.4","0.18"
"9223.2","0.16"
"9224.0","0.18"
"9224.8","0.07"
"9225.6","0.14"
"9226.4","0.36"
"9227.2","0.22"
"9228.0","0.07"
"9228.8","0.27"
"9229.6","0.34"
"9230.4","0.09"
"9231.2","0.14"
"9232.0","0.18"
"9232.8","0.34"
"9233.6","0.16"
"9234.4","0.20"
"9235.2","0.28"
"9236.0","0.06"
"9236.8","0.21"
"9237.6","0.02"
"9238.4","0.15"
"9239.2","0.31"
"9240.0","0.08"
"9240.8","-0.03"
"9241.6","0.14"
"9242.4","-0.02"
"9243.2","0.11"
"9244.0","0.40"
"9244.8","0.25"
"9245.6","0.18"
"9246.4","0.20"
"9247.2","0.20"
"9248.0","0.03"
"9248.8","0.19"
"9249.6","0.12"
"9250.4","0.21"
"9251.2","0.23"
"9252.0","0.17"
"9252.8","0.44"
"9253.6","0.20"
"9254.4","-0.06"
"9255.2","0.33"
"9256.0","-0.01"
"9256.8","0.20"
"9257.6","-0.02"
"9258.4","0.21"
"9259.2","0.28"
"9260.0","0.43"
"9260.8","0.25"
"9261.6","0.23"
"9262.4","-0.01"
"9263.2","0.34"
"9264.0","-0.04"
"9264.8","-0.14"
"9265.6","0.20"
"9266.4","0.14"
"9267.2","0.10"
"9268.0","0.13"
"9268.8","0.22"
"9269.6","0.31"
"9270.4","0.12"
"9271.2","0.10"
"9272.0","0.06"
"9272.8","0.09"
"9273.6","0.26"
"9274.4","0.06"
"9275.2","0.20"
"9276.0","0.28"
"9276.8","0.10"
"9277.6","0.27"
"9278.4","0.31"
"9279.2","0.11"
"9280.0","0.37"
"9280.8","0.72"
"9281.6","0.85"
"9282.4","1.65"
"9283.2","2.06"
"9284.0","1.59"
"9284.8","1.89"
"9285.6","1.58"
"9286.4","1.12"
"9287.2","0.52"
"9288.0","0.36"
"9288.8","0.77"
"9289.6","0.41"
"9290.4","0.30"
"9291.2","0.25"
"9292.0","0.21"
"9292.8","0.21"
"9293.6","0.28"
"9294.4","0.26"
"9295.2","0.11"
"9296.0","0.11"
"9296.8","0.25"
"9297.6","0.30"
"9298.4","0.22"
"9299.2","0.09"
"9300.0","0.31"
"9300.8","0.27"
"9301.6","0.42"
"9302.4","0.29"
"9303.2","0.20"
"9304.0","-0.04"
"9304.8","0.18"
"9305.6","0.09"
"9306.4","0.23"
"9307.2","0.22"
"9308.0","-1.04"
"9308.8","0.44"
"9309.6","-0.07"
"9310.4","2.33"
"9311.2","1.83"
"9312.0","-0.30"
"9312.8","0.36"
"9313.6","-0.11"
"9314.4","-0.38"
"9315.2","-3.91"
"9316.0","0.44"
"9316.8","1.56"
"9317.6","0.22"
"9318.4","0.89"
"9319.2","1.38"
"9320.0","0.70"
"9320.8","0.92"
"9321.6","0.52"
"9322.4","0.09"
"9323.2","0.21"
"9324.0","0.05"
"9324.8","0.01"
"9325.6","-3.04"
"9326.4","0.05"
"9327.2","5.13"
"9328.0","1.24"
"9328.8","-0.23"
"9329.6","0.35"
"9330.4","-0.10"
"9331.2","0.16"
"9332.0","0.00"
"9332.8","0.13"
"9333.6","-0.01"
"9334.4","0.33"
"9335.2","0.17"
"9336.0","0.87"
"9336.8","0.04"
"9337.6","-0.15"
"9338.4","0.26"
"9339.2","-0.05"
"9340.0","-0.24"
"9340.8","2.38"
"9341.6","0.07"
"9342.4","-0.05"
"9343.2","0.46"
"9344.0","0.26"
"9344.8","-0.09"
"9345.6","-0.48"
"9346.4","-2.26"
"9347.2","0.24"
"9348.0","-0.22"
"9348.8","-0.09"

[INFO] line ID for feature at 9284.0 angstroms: [O III] 5007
